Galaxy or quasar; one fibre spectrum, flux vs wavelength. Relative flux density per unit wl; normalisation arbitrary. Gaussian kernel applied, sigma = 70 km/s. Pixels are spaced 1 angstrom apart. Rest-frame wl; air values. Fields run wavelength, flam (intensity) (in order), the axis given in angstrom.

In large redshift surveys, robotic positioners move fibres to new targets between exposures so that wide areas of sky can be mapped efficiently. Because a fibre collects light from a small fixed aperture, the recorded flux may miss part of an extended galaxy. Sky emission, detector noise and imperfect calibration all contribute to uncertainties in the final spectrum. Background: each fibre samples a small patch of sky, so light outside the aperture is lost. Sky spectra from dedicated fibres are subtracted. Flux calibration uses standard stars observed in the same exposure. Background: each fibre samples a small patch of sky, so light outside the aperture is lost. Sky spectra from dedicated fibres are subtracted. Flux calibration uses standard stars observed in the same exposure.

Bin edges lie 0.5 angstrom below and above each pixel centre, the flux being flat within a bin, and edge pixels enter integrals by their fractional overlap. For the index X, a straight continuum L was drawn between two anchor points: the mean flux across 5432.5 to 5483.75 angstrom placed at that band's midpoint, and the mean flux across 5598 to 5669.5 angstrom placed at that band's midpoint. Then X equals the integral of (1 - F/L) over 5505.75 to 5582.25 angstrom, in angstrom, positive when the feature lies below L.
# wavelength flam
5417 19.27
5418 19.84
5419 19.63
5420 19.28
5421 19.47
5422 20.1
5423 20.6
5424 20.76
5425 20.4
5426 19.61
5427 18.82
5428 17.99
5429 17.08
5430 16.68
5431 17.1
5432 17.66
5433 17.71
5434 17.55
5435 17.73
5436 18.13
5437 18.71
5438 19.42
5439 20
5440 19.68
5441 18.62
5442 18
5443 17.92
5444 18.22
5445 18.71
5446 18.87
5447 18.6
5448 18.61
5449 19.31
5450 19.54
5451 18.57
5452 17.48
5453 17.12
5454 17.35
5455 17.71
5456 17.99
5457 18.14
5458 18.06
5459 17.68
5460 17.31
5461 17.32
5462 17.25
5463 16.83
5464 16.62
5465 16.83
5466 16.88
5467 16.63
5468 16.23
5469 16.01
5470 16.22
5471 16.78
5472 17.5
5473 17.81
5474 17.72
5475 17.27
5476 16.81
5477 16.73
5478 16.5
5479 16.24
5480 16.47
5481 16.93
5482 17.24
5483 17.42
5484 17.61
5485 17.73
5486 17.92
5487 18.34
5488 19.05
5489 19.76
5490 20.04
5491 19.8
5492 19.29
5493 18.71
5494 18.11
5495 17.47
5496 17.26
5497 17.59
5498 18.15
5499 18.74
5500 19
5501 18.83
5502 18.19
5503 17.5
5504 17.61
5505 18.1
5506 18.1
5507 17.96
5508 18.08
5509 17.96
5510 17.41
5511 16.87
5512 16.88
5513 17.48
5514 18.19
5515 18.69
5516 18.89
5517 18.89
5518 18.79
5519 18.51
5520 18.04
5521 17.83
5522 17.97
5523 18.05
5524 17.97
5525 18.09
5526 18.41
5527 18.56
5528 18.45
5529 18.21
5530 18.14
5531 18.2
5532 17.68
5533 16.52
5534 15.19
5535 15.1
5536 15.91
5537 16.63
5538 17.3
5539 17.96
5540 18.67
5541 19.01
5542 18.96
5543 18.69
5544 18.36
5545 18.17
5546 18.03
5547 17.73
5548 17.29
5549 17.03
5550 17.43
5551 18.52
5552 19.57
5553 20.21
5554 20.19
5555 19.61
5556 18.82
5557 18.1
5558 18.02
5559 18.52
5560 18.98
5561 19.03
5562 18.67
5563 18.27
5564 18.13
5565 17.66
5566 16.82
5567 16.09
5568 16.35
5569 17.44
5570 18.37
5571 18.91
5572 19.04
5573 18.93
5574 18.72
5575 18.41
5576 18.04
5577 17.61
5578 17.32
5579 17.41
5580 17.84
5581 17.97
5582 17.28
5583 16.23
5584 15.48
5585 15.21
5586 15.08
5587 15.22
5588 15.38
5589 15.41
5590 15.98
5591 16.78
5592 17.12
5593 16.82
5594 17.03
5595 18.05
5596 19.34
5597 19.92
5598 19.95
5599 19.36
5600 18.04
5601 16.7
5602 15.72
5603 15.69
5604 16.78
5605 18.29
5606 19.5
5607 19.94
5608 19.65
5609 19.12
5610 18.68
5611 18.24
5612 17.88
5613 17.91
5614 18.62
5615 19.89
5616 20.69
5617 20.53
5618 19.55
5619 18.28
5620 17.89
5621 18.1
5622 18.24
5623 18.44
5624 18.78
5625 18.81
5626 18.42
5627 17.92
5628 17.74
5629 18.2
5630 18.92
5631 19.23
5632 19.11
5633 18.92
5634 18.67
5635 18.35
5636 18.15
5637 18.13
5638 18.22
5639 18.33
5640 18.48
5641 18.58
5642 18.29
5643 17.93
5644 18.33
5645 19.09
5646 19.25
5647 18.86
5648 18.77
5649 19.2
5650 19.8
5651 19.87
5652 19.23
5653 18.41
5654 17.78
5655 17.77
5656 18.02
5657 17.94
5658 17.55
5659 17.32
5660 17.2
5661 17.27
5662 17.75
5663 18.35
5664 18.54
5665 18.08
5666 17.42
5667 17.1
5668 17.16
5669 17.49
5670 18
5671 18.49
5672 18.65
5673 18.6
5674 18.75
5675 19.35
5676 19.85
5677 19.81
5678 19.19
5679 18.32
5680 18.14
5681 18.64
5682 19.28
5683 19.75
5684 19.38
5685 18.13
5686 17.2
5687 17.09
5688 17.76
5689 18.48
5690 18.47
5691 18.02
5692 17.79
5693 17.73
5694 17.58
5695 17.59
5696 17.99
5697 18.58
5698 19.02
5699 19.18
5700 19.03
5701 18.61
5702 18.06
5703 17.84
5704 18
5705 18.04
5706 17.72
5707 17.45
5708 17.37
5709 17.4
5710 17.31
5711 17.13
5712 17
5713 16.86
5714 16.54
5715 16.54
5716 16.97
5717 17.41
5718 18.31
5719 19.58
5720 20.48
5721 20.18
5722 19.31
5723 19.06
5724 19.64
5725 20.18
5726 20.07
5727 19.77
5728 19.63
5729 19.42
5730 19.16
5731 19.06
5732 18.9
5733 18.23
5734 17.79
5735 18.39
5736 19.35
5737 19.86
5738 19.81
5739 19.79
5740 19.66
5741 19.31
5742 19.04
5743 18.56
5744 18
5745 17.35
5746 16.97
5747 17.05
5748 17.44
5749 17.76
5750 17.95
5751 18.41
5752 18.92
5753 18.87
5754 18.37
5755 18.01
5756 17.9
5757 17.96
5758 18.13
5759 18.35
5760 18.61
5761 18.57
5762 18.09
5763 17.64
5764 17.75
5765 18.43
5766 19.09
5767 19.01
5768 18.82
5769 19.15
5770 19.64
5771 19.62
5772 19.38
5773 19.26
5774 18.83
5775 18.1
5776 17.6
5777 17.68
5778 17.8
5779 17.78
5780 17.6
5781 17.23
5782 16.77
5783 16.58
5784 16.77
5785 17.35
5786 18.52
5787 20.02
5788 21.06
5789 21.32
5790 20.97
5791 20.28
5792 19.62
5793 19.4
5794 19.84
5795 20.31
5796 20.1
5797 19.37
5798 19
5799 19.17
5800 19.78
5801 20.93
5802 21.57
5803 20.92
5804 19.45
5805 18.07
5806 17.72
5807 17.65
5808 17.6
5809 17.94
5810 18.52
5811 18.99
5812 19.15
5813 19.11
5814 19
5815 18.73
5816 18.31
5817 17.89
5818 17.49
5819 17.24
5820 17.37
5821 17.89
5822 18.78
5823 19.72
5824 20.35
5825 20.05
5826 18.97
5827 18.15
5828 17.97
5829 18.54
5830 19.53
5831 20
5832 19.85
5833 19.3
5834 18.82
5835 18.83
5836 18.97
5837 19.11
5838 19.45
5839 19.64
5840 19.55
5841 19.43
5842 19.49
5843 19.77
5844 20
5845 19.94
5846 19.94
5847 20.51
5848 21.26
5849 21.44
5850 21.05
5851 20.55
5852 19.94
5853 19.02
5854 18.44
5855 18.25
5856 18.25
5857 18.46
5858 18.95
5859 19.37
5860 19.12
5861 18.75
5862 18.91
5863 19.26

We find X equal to 0.00 angstrom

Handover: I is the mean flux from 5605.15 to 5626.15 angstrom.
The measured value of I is 18.9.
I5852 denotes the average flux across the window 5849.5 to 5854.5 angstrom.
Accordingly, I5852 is 19.8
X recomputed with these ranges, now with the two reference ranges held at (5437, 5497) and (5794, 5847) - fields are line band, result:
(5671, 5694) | 0.1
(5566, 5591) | 1.6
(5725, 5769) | 0.6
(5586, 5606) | 1.2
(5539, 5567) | -0.4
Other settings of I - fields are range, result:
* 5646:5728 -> 18.3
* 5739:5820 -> 18.7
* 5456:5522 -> 17.7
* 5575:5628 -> 17.9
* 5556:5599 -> 17.6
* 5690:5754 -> 18.4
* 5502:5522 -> 18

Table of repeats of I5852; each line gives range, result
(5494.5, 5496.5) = 17.4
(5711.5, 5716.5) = 16.8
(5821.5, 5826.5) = 19.6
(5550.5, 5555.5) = 19.6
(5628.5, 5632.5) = 18.9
